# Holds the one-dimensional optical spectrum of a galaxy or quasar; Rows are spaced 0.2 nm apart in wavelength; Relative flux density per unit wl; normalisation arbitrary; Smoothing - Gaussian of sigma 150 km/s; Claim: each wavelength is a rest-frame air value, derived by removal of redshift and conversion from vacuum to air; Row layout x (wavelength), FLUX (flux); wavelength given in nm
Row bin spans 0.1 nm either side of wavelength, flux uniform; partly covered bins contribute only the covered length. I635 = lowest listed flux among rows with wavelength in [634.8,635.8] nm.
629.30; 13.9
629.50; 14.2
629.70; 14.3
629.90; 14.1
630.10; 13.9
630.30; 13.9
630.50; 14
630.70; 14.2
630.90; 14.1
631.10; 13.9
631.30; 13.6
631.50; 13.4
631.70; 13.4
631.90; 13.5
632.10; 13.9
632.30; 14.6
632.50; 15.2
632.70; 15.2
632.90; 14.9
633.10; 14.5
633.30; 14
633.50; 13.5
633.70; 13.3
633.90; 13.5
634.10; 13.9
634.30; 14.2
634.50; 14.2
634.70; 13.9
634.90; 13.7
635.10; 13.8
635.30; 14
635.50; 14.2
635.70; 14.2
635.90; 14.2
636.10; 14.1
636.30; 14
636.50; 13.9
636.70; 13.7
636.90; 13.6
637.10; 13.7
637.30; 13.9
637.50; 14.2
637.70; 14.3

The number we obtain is 13.7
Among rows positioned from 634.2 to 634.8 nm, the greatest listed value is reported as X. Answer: 14.2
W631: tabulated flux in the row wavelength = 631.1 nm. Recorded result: 13.9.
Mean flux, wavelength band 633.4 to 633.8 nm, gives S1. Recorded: 13.4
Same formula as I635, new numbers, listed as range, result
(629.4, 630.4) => 13.9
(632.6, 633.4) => 14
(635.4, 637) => 13.6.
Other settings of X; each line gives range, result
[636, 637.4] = 14.1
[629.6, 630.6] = 14.3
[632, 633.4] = 15.2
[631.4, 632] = 13.5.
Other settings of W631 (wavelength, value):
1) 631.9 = 13.5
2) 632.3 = 14.6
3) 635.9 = 14.2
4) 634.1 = 13.9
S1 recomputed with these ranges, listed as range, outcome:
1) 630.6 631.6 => 13.8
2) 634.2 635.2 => 14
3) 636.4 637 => 13.7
